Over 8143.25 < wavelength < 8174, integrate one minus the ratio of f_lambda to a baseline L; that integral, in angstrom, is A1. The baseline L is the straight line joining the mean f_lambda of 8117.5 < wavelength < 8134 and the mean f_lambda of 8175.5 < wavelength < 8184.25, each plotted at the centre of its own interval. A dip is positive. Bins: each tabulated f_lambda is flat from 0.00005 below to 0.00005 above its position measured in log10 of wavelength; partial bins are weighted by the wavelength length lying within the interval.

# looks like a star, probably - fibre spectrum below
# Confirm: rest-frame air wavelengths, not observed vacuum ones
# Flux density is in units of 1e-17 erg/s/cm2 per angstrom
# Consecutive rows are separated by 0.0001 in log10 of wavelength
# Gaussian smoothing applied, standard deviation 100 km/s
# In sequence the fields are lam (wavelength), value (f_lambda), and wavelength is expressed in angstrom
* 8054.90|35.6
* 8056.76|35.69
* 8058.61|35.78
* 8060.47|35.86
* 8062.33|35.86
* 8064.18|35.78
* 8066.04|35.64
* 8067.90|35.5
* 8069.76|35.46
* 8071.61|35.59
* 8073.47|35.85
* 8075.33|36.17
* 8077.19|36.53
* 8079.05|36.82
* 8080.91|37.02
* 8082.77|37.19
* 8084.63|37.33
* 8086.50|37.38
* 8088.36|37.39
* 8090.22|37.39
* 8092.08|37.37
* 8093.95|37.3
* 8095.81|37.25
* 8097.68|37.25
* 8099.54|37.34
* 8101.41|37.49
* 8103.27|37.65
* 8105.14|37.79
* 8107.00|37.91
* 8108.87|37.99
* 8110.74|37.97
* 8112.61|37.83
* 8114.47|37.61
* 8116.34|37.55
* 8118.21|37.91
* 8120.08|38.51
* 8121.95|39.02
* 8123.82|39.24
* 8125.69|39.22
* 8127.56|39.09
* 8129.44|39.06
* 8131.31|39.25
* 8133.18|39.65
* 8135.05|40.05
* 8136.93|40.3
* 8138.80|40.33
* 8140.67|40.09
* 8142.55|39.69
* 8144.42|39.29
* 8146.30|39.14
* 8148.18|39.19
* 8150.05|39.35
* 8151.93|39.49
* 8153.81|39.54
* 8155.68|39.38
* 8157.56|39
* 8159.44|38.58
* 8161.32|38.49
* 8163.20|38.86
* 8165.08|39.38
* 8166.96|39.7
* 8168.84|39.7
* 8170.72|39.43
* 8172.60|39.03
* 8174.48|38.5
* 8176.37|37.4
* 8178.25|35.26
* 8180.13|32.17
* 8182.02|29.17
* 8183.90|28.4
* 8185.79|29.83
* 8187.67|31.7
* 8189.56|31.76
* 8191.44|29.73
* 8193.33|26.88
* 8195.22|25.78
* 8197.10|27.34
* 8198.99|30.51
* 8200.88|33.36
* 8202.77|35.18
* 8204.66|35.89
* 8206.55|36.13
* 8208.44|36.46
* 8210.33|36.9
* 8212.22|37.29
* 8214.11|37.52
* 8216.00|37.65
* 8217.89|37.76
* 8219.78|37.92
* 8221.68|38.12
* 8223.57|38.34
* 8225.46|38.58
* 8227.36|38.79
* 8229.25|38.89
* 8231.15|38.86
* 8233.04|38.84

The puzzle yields -3.5 angstrom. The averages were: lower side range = 39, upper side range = 32.7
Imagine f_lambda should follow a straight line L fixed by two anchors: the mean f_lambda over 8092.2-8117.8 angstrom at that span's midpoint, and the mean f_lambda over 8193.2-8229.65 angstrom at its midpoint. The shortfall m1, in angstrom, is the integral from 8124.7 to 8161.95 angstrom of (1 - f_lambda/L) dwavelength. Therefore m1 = -2.6 angstrom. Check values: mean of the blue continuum 37.6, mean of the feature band 39.4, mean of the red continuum 35.4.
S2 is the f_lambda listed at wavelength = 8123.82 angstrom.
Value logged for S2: 39.24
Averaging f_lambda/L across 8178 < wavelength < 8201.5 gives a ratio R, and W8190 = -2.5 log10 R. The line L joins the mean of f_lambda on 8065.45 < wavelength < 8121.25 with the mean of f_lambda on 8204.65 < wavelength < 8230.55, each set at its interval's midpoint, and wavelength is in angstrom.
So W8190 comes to 0.25 mag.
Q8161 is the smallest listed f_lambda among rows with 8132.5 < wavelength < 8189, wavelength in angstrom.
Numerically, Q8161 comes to 28.4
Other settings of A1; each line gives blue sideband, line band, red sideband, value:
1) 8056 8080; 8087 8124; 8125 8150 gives 0.11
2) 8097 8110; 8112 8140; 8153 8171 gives -0.55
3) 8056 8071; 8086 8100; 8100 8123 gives -0.10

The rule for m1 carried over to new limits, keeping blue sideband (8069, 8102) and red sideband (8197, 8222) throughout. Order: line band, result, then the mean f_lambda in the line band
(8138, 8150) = -1.06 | 39.6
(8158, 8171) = -1.06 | 39.1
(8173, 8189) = 1.36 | 33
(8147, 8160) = -1.06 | 39.2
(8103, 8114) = -0.35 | 37.9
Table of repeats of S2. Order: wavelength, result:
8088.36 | 37.39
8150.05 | 39.35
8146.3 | 39.14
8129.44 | 39.06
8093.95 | 37.3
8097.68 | 37.25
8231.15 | 38.86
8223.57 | 38.34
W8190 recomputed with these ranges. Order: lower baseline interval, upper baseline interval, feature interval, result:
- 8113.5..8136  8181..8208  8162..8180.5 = -0.14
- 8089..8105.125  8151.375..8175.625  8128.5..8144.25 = -0.04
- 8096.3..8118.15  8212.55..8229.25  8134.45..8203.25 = 0.06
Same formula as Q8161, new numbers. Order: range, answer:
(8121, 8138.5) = 39.02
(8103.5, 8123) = 37.55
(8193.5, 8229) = 25.78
